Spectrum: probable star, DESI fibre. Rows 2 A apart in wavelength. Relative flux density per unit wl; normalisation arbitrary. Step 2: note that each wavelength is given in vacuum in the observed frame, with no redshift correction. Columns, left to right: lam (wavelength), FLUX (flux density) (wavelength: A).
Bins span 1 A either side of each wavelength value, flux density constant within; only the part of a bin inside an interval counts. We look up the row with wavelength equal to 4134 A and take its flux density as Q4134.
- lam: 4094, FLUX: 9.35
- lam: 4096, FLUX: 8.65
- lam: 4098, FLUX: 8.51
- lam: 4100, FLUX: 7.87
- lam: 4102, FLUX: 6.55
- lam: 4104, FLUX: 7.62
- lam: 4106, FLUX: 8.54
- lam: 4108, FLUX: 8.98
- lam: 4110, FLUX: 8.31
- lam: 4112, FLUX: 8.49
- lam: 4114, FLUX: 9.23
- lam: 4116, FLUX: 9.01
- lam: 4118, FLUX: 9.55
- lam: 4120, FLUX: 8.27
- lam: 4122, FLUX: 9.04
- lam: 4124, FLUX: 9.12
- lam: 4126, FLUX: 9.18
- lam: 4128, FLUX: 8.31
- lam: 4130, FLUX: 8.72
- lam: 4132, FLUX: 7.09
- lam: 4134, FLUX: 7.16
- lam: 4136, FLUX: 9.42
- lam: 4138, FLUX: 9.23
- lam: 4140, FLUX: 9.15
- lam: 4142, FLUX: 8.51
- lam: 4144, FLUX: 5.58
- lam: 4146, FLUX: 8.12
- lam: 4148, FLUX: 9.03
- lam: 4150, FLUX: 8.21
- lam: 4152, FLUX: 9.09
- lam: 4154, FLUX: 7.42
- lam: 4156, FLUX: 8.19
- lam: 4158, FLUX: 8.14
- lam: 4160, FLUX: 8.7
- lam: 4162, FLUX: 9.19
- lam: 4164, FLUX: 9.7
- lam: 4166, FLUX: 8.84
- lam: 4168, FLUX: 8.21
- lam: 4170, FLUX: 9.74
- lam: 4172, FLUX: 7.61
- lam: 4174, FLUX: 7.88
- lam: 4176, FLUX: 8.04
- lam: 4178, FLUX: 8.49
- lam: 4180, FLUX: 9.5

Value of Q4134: 7.16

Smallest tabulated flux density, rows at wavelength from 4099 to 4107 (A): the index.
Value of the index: 6.55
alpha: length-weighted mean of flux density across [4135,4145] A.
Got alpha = 8.38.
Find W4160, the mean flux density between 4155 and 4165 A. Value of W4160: 8.78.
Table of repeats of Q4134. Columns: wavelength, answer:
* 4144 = 5.58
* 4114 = 9.23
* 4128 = 8.31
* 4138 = 9.23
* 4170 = 9.74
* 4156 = 8.19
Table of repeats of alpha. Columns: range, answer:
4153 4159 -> 7.92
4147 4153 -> 8.78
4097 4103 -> 7.64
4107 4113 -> 8.59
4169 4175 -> 8.41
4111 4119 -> 9.07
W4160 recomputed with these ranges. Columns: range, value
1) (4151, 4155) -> 8.25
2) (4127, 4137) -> 8.14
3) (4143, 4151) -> 7.73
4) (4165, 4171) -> 8.93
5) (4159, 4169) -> 8.93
